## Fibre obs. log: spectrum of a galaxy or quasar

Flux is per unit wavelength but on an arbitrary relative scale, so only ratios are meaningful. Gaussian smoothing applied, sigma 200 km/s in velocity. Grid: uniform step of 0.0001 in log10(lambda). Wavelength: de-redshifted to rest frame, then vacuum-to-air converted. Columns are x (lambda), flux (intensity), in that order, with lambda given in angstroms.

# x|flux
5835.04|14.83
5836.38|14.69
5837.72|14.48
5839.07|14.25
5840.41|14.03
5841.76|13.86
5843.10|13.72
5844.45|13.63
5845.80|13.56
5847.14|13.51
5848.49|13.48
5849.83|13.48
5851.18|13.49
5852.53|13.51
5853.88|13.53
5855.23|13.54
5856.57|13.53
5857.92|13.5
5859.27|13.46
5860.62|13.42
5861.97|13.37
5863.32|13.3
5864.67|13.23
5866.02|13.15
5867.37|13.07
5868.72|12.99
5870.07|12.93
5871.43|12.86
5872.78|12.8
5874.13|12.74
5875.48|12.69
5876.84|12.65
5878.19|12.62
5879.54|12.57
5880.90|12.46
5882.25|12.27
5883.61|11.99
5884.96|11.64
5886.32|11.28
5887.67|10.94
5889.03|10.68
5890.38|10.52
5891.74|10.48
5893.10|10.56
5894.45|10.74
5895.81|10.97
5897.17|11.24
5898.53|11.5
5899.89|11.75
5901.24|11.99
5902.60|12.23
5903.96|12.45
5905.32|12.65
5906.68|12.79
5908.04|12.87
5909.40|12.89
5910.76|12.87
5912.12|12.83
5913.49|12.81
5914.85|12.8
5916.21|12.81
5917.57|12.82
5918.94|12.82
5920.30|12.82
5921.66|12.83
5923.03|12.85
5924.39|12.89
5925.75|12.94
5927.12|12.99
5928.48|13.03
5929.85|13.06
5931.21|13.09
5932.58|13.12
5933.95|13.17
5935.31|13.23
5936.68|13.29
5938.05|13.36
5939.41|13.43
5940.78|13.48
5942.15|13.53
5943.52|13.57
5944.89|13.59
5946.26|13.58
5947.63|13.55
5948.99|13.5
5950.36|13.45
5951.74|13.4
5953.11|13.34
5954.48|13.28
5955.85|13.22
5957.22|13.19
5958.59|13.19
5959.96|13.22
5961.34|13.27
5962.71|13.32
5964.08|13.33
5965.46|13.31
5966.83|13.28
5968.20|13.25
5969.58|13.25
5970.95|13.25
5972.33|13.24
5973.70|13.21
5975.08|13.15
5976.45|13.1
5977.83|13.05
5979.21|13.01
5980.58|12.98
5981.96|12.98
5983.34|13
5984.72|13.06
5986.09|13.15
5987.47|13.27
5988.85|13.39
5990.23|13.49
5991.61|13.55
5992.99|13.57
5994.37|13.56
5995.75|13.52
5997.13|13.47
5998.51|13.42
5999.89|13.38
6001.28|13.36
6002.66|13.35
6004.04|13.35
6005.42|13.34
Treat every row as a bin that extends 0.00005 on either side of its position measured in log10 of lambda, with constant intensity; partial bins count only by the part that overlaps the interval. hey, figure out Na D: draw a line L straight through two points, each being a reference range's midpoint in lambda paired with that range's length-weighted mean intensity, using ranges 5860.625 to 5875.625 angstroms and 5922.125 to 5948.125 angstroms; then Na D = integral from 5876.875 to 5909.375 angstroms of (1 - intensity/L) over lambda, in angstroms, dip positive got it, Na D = 3.4 angstroms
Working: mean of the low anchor 13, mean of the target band 11.7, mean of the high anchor 13.2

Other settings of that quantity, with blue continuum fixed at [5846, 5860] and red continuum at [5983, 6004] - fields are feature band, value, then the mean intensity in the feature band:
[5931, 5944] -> 0.1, 13.3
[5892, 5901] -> 1.6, 11.1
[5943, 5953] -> -0.1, 13.5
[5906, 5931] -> 1.1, 12.9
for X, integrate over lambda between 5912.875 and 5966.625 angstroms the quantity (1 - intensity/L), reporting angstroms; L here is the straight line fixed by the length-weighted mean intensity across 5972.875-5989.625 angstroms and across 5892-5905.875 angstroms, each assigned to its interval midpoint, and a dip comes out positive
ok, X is -3.75 angstroms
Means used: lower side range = 11.6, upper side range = 13.1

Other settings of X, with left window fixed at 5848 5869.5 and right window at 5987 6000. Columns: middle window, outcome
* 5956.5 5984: 0.6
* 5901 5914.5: 0.8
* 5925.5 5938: 0.3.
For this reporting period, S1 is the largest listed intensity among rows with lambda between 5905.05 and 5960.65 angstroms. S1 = 13.59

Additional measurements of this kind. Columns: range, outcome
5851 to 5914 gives 13.54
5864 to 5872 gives 13.23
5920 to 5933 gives 13.12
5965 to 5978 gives 13.31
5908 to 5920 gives 12.89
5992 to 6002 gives 13.57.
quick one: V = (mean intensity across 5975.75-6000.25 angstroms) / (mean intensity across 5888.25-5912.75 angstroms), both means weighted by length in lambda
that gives 1.13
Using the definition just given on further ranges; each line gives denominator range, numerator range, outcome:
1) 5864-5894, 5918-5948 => 1.09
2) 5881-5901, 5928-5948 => 1.19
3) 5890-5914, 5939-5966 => 1.12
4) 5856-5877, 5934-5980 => 1.02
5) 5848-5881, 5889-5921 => 0.92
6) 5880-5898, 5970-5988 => 1.17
